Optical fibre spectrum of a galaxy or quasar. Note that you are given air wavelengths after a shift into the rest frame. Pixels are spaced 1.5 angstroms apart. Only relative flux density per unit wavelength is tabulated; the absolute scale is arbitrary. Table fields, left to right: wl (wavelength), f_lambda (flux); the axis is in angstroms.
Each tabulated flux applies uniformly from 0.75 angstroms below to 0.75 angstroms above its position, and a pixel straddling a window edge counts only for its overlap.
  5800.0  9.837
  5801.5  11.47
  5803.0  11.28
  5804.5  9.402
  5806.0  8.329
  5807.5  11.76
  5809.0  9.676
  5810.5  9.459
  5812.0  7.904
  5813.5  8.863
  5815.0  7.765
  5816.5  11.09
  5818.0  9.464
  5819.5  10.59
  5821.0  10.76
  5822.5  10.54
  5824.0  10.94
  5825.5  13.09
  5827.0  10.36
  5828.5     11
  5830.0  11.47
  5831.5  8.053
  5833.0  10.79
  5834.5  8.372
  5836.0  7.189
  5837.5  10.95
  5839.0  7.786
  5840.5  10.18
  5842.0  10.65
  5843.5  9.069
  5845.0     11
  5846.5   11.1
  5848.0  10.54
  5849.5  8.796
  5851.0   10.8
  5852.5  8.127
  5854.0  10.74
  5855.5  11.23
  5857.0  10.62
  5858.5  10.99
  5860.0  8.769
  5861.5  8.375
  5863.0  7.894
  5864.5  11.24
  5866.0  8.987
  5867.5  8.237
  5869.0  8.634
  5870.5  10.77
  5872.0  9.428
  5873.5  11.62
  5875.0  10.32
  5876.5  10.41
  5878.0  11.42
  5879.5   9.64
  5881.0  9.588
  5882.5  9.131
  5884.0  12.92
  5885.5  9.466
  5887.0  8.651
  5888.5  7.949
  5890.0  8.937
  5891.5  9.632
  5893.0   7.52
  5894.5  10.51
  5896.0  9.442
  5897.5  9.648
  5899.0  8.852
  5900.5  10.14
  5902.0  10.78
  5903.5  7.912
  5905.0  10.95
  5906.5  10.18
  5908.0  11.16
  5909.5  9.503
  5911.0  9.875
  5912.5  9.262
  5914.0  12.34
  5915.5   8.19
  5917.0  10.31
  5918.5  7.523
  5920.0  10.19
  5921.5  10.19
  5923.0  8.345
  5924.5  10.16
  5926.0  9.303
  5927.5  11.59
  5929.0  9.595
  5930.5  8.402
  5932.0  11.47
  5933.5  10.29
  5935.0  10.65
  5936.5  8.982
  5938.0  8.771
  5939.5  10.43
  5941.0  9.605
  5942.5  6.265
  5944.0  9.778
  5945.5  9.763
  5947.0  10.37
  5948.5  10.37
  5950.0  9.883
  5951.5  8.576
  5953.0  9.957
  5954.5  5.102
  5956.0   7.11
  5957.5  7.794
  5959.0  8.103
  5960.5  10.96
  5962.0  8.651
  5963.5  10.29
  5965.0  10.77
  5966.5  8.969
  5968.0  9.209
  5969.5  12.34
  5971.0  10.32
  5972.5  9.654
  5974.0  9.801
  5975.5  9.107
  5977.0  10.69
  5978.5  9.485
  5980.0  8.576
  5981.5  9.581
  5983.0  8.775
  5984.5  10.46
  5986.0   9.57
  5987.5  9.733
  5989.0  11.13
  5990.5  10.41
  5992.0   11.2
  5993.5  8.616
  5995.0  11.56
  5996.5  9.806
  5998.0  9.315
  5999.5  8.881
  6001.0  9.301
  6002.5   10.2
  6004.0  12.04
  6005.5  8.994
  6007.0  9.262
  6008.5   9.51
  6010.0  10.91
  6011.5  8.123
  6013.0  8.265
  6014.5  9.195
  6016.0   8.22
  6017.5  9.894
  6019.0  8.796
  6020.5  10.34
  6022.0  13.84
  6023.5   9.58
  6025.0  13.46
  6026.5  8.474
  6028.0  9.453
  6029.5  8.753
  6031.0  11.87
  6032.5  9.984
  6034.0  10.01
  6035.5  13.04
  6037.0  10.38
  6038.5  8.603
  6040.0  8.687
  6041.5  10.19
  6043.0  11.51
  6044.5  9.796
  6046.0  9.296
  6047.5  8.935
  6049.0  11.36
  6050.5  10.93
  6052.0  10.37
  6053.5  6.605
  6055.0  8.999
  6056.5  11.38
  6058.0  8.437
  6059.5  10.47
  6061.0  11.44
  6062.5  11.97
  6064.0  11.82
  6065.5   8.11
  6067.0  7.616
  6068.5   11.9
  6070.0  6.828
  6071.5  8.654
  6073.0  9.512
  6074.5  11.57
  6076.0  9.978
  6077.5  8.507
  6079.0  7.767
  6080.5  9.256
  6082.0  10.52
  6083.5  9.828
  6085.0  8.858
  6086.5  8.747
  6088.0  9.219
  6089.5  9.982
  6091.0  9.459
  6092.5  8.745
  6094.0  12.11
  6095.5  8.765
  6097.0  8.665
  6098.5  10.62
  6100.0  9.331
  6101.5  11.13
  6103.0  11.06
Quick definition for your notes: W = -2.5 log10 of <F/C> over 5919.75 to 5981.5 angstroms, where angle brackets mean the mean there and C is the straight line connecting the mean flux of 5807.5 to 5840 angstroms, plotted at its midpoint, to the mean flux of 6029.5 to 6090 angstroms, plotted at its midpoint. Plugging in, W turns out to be 0.04 mag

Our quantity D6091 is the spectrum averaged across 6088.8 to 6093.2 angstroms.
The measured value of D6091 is 9.4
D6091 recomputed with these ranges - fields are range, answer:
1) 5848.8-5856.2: 9.94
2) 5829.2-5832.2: 9.81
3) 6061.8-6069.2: 10.3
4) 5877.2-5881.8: 10.2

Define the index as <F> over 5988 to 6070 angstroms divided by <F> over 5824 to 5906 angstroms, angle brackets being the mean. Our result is 1.0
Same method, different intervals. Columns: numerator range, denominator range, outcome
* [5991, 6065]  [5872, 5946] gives 1.03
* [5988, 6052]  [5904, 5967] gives 1.06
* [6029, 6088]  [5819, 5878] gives 0.98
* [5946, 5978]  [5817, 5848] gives 0.93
